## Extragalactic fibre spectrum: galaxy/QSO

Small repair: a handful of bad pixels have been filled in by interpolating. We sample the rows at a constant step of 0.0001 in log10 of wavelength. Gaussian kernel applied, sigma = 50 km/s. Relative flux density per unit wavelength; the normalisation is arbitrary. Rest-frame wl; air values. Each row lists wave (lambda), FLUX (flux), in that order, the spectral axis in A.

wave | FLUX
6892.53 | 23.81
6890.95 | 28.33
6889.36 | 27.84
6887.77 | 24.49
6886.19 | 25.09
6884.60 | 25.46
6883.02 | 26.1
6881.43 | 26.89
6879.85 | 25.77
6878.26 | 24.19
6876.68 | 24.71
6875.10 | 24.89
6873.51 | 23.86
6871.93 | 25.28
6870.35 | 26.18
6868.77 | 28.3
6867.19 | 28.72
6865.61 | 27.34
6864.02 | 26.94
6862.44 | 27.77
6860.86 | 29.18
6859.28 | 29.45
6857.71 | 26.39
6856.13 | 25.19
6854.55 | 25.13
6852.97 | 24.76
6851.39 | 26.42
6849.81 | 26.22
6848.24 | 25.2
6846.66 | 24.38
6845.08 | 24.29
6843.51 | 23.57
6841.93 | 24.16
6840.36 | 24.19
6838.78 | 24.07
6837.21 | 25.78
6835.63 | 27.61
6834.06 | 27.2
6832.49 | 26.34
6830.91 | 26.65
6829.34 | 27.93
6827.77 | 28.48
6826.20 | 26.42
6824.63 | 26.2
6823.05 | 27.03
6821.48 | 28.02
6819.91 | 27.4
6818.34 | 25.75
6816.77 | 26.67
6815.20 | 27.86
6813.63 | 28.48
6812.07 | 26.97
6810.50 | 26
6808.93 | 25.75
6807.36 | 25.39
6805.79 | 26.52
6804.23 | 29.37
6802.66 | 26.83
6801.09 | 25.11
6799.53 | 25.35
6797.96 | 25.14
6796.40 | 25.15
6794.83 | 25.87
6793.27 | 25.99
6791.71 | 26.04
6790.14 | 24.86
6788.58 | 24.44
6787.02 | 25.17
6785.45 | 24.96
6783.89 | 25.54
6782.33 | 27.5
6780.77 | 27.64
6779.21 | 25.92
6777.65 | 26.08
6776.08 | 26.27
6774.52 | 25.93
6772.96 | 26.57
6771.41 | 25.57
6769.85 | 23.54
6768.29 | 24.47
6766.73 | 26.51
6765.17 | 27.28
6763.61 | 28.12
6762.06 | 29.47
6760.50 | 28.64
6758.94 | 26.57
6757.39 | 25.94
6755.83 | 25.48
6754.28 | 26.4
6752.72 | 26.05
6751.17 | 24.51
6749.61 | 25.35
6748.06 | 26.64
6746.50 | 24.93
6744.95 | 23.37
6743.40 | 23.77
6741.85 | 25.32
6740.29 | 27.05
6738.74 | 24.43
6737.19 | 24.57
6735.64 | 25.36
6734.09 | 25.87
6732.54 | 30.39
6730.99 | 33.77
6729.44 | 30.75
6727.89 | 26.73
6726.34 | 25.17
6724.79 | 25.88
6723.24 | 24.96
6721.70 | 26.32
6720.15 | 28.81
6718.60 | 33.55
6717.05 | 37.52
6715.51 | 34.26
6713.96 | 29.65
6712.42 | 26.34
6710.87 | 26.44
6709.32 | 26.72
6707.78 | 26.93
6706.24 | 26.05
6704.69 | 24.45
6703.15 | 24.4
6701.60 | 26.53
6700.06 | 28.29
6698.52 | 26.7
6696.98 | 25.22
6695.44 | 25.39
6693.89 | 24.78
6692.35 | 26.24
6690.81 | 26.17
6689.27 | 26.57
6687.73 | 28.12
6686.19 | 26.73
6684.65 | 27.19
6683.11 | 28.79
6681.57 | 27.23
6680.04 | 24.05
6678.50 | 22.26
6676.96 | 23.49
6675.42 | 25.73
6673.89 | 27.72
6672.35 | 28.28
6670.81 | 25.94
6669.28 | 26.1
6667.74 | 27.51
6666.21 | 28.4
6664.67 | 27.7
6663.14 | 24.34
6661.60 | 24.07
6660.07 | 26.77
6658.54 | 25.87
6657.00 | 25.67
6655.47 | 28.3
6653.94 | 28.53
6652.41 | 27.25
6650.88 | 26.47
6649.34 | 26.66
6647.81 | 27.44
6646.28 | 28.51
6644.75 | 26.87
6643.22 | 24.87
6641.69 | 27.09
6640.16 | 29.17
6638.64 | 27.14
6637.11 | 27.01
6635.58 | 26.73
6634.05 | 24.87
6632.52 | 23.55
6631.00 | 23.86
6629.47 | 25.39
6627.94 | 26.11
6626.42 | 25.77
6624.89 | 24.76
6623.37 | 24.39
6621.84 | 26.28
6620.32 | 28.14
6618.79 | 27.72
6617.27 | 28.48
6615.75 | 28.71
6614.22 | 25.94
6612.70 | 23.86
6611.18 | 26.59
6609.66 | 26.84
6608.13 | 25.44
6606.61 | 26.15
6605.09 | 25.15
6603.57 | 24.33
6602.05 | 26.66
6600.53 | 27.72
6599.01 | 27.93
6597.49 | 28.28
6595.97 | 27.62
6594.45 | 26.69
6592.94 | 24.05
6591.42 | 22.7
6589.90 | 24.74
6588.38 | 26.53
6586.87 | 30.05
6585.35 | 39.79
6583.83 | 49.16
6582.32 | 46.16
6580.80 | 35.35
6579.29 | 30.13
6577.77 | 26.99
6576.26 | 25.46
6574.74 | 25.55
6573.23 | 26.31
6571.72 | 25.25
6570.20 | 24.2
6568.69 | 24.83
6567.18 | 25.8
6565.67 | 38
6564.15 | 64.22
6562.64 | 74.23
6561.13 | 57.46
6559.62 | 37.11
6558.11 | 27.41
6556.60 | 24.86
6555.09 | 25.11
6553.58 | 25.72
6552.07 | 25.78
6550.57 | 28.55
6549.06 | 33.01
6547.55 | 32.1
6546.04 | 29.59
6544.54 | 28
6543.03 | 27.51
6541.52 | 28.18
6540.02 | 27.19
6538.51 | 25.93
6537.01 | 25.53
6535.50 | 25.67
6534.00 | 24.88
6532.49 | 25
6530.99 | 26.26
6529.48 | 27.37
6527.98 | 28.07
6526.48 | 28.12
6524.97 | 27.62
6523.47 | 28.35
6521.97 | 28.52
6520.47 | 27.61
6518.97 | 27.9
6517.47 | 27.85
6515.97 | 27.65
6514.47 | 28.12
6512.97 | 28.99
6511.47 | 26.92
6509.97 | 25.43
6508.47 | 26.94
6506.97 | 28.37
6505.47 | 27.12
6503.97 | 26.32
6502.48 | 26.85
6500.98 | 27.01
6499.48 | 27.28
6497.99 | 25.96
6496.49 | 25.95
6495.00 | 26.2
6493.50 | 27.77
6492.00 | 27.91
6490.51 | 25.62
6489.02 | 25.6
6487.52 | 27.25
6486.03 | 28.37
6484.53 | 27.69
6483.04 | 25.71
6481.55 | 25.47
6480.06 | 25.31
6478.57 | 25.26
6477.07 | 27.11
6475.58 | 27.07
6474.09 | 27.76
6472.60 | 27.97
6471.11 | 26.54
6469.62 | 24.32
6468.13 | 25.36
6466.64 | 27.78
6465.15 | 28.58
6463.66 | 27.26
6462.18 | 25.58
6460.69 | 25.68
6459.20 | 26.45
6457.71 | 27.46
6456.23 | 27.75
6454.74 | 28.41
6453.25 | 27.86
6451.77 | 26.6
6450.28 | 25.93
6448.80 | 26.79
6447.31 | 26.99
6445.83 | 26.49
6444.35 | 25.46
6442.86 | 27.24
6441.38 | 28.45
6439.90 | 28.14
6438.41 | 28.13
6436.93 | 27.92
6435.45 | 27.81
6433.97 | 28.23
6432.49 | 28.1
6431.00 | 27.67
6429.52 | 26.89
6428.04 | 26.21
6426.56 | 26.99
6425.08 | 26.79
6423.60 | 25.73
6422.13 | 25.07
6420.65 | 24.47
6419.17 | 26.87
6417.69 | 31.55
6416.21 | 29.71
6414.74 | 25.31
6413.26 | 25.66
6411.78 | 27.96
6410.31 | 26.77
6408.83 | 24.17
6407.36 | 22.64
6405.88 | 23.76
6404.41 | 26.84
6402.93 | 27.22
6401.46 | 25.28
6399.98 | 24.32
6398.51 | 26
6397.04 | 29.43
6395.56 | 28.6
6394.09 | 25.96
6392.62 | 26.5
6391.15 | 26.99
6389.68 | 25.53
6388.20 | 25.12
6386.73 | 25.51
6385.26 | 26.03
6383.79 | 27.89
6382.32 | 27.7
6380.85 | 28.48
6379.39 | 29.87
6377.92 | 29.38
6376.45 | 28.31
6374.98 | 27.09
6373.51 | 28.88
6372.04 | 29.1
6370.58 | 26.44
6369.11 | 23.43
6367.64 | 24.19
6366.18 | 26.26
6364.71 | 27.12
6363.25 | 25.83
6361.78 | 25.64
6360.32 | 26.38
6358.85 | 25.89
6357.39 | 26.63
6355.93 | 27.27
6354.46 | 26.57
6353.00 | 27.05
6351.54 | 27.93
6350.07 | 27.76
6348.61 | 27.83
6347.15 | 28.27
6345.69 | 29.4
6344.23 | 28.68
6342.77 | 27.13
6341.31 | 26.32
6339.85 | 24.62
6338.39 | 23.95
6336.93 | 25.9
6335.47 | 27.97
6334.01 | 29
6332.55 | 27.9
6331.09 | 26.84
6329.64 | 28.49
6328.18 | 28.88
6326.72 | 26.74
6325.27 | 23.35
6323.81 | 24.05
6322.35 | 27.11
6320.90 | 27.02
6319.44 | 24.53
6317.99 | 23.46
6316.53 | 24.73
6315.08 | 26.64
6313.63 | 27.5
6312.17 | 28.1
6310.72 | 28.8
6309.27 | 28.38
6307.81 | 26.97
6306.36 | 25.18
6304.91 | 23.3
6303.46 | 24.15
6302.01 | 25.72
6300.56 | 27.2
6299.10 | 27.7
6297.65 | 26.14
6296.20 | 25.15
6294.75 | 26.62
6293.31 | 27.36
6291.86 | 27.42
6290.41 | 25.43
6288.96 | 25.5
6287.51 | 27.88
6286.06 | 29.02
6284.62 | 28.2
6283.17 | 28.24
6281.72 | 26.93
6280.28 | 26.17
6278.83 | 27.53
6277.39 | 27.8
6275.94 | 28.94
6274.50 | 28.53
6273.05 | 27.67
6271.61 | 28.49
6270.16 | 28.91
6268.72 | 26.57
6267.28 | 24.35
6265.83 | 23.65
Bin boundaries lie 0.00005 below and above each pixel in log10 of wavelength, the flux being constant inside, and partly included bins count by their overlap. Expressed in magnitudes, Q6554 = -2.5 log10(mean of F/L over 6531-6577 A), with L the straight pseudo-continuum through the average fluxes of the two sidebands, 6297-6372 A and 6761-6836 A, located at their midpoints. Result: -0.18 mag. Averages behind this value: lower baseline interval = 26.5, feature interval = 31.2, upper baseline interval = 26.4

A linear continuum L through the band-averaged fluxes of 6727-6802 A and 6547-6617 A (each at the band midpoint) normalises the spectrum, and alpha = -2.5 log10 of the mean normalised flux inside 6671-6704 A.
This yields 0.08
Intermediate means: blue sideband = 30.9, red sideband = 26.2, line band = 26.2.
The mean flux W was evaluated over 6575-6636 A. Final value 27.9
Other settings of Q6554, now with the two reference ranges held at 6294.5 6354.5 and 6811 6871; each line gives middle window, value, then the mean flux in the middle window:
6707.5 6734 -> -0.10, 29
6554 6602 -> -0.23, 32.7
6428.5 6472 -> -0.02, 27.1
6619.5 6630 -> 0.03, 25.8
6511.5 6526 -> -0.06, 28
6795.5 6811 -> 0.02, 26.1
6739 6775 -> 0.02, 26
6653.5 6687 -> 0.01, 26.4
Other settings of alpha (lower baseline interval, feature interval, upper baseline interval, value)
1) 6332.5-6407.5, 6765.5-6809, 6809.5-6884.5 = 0.021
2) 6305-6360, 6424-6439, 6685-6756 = -0.024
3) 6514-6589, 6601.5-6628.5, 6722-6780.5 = 0.134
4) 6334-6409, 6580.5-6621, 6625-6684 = -0.095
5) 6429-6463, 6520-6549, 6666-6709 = -0.029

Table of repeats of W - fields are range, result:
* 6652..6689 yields 26.5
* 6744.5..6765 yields 26.3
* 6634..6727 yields 26.9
